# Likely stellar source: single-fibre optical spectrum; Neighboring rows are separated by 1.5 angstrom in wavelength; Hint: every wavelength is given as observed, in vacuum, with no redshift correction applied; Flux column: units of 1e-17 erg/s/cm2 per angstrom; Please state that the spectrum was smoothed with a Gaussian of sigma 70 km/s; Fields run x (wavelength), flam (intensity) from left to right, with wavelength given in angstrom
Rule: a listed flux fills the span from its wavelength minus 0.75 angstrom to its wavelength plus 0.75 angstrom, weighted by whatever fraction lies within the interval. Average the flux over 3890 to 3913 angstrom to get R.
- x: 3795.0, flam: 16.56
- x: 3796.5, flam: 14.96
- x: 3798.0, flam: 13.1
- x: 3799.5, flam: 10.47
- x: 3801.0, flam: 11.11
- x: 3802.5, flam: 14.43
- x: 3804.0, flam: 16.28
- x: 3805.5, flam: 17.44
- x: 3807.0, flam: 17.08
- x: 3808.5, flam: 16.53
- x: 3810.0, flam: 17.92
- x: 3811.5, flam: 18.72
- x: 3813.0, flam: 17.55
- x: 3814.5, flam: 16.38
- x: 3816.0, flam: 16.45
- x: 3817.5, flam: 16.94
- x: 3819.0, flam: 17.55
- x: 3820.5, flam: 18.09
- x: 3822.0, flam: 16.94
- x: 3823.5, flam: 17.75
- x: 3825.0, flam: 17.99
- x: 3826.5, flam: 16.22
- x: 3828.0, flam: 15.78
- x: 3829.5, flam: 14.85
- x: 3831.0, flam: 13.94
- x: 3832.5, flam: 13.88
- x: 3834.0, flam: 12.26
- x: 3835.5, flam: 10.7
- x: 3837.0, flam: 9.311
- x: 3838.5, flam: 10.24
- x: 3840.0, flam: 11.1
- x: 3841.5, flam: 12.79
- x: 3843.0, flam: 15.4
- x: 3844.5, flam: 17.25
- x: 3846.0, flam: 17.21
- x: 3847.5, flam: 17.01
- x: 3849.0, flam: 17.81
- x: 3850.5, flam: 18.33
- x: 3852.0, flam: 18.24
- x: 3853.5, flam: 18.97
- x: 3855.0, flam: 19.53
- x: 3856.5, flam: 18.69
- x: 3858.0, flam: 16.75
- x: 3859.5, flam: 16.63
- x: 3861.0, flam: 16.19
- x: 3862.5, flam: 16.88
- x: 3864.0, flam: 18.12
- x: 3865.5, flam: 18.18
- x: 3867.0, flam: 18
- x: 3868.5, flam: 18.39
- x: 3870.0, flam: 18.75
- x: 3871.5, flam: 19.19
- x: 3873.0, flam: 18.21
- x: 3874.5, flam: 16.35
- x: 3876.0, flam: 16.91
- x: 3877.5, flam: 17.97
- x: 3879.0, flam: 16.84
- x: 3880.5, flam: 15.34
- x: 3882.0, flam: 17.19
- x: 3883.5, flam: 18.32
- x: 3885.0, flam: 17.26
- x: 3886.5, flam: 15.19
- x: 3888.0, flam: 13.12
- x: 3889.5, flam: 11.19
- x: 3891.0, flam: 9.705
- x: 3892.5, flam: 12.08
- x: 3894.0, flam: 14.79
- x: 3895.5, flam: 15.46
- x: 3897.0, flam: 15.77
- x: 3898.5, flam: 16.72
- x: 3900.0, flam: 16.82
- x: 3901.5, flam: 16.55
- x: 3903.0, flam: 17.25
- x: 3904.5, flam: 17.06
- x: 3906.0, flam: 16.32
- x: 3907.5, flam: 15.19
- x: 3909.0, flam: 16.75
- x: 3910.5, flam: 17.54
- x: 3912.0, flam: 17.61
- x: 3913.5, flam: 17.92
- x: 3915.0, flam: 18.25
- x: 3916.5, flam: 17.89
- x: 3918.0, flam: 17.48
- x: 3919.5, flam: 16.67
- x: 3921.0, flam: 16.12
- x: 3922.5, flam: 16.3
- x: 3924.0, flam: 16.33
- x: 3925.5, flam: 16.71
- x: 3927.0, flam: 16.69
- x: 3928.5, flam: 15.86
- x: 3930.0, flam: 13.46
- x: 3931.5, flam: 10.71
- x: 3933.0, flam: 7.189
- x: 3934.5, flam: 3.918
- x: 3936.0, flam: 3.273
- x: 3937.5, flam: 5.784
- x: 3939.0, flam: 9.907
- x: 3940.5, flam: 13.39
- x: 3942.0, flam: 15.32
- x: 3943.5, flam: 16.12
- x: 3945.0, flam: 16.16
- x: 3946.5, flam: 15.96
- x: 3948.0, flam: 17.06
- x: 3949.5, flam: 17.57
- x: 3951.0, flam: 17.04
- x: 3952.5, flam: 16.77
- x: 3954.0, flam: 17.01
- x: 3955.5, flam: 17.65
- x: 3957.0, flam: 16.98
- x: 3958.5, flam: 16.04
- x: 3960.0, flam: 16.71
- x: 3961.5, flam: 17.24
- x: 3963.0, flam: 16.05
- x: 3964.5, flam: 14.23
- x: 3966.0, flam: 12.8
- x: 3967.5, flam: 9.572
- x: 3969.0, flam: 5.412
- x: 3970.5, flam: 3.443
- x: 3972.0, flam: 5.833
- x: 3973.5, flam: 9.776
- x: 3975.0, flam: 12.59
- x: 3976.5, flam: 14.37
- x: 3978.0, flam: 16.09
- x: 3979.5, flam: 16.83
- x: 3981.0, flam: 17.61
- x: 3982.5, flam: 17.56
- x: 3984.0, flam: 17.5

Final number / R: 15.7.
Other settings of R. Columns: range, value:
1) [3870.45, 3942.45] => 15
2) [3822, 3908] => 16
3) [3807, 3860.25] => 16.1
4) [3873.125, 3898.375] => 15.3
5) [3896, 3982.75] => 14.5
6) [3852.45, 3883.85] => 17.7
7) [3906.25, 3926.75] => 17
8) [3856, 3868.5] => 17.5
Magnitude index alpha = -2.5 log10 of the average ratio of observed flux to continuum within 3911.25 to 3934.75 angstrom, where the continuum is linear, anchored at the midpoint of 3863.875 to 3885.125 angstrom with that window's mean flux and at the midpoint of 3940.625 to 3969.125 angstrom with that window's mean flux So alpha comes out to 0.08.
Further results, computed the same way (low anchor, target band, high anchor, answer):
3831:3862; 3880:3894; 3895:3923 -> 0.14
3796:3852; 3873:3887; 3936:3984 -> -0.15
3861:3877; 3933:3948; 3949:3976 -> 0.27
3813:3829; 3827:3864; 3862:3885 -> 0.12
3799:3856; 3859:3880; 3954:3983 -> -0.17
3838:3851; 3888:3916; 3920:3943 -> -0.19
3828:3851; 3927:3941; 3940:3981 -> 0.43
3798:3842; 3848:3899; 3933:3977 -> -0.18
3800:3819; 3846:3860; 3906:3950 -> -0.15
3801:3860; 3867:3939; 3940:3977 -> -0.02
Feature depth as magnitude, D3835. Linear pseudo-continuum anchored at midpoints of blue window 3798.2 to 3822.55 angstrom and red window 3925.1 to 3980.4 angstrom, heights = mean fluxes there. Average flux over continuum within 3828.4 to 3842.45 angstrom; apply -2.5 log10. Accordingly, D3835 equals 0.27 mag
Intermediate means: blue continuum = 16.2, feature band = 12.3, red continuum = 13.2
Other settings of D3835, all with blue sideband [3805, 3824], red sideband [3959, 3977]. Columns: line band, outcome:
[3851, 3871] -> -0.16 mag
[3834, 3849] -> 0.19 mag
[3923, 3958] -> -0.11 mag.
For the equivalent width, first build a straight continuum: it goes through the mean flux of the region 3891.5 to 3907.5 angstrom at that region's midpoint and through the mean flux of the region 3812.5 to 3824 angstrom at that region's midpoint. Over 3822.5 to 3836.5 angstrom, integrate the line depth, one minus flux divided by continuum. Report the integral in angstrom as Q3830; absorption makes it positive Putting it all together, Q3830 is 1.8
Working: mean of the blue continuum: 17.2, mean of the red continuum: 15.8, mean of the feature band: 14.8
